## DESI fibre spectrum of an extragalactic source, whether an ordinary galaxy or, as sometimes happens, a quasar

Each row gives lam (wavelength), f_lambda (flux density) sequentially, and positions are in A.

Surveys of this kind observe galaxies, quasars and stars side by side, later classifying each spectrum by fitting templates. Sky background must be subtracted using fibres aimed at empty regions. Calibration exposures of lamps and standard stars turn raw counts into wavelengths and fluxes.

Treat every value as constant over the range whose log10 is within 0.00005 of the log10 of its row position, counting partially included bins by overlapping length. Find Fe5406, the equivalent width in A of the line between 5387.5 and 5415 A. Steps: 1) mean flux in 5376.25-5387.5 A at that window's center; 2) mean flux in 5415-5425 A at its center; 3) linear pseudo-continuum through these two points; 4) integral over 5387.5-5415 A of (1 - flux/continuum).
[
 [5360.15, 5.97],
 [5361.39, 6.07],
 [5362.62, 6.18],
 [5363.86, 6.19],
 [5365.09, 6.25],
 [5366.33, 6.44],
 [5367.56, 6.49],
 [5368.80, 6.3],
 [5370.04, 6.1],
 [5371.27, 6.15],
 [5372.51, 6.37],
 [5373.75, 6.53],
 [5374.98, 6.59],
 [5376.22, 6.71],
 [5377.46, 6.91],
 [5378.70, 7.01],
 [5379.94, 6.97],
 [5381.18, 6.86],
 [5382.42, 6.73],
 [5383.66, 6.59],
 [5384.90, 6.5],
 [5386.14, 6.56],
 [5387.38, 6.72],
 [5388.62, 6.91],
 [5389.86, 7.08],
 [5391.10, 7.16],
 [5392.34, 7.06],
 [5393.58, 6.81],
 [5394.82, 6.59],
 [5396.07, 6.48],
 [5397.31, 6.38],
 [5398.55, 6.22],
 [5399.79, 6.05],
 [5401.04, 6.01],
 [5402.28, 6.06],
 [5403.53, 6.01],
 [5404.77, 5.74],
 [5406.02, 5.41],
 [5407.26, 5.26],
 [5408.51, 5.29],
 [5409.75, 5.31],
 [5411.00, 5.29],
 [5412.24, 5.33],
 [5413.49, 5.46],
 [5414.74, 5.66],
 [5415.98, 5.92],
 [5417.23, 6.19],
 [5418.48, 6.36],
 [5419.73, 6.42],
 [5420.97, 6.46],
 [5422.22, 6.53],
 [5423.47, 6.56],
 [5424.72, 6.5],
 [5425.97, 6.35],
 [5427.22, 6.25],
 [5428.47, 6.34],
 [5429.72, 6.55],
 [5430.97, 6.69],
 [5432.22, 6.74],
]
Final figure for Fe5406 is 1.9 A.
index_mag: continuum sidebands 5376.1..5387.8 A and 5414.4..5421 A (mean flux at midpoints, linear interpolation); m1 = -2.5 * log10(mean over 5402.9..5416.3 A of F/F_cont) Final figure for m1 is 0.15 mag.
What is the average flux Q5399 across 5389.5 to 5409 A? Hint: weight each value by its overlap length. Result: 6.22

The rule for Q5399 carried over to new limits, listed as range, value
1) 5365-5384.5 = 6.57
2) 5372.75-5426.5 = 6.31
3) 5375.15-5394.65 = 6.83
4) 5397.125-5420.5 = 5.8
